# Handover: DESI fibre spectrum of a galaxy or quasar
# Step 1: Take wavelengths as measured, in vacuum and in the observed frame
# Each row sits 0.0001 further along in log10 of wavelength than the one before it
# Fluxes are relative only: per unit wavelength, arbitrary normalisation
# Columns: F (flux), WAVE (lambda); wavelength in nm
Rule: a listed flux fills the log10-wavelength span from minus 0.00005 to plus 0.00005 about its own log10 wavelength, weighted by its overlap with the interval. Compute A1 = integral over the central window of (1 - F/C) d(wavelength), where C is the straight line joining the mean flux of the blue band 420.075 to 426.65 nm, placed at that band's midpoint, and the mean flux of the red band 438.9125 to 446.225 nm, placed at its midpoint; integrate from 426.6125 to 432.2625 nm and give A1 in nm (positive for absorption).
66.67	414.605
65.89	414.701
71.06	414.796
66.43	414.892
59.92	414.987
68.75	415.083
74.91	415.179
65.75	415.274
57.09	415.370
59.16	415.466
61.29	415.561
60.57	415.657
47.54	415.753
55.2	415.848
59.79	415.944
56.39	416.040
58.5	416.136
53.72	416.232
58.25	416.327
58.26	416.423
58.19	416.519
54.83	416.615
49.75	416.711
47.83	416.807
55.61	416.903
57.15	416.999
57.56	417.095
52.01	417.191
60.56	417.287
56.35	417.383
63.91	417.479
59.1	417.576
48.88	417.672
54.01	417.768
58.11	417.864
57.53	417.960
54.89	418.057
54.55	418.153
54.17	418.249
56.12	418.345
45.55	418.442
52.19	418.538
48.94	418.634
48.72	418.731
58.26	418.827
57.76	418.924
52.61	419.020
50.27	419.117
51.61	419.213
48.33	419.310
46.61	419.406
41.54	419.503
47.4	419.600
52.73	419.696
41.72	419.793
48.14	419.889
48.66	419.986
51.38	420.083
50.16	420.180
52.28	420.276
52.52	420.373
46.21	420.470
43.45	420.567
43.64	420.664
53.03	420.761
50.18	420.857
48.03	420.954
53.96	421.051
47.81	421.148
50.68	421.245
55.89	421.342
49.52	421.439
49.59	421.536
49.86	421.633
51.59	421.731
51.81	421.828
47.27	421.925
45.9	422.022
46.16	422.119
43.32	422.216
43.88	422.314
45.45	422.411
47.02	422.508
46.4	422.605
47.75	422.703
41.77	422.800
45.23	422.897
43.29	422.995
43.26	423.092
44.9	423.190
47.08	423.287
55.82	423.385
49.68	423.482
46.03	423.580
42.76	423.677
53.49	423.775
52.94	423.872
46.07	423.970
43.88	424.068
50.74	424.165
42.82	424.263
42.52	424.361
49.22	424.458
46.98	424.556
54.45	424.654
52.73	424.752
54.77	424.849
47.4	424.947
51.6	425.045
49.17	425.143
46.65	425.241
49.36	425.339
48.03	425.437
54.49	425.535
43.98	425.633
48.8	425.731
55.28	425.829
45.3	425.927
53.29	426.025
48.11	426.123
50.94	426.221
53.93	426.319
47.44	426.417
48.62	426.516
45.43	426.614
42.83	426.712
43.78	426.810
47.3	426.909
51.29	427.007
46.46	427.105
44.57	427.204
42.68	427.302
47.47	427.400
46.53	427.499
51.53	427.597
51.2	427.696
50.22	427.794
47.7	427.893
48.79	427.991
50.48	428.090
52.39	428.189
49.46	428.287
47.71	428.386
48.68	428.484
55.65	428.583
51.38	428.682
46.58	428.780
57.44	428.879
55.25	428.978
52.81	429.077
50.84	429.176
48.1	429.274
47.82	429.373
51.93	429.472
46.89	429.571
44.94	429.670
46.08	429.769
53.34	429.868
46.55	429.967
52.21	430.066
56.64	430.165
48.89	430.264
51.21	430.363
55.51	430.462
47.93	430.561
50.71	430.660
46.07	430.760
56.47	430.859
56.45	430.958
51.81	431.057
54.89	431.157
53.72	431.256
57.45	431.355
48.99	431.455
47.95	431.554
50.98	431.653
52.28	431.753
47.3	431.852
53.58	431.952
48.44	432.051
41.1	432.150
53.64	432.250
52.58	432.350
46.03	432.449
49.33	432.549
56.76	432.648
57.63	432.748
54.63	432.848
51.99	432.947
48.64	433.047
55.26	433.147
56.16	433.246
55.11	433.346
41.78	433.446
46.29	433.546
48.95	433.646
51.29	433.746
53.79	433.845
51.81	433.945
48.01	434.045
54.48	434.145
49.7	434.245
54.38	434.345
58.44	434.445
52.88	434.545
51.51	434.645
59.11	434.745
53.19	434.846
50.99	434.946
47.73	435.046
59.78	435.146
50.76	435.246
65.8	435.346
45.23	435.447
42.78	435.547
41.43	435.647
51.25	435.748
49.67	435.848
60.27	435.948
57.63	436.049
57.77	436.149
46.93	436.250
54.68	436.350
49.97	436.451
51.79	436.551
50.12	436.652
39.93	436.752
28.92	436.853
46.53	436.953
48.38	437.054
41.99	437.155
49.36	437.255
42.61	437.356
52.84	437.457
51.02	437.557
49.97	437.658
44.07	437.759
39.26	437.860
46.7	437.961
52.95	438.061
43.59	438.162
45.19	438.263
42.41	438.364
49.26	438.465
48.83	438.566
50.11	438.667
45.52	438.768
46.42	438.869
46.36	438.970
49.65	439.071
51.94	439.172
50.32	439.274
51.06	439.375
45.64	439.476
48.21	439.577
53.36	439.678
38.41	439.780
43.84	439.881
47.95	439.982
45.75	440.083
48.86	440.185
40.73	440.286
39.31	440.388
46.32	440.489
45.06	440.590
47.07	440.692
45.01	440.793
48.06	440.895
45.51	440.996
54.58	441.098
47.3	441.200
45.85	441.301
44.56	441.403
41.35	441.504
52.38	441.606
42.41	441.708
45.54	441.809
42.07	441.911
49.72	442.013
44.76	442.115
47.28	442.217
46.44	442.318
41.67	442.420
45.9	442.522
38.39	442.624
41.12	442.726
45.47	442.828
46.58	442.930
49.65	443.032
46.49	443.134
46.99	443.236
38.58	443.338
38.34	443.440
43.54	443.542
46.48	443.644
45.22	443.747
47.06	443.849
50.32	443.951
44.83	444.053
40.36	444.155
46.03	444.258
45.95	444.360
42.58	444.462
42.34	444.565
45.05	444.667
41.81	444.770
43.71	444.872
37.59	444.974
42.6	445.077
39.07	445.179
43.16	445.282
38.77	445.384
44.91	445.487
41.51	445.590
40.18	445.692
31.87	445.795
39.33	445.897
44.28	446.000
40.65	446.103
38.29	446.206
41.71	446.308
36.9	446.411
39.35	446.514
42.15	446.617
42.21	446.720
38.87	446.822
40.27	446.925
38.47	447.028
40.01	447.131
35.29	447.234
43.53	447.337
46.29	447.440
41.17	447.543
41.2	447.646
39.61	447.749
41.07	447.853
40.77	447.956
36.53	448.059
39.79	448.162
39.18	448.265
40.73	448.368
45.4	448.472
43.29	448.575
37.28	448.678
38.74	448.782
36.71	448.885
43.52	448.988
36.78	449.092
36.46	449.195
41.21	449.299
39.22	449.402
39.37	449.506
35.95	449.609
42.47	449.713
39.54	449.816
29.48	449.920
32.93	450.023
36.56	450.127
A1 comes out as -0.318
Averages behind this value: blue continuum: 48.6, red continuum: 44.6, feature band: 50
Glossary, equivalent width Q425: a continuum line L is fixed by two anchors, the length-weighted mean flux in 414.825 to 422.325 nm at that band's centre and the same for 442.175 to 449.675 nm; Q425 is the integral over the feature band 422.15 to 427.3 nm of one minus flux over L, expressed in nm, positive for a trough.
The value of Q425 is 0.29 nm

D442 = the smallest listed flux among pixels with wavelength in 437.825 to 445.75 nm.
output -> 37.59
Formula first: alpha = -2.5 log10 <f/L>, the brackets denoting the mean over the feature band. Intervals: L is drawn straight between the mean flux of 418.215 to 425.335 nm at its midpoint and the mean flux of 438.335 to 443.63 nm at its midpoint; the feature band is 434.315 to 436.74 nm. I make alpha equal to -0.13 mag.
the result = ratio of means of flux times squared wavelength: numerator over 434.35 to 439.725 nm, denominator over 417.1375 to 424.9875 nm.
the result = 1.07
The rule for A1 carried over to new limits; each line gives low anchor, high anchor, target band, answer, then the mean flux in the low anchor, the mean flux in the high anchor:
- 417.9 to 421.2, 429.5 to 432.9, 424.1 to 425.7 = 0.054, 50.3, 51.2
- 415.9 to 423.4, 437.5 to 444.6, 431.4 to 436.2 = -0.419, 51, 45.9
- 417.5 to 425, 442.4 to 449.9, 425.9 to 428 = -0.018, 49.4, 41.4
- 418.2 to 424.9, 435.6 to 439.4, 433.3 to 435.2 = -0.152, 48.8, 48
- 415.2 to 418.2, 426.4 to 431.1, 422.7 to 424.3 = 0.176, 56.7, 49.6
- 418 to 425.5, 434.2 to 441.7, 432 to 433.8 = -0.086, 48.9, 48.4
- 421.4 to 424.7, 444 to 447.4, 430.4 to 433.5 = -0.471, 47.3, 41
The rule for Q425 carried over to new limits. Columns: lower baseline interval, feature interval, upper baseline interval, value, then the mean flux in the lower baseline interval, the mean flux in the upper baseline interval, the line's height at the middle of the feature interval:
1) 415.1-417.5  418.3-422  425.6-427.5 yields 0.280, 57.7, 47.8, 54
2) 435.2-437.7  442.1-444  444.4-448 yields -0.057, 49.1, 40.8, 43.5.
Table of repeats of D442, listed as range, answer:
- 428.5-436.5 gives 41.1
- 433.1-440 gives 28.92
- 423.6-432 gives 42.52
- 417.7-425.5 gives 41.54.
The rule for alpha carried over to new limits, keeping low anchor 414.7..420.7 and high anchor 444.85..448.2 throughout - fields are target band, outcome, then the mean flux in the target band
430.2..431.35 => -0.09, 52.4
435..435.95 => -0.12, 51.1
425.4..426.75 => 0.03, 49.1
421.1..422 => 0.05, 50.3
